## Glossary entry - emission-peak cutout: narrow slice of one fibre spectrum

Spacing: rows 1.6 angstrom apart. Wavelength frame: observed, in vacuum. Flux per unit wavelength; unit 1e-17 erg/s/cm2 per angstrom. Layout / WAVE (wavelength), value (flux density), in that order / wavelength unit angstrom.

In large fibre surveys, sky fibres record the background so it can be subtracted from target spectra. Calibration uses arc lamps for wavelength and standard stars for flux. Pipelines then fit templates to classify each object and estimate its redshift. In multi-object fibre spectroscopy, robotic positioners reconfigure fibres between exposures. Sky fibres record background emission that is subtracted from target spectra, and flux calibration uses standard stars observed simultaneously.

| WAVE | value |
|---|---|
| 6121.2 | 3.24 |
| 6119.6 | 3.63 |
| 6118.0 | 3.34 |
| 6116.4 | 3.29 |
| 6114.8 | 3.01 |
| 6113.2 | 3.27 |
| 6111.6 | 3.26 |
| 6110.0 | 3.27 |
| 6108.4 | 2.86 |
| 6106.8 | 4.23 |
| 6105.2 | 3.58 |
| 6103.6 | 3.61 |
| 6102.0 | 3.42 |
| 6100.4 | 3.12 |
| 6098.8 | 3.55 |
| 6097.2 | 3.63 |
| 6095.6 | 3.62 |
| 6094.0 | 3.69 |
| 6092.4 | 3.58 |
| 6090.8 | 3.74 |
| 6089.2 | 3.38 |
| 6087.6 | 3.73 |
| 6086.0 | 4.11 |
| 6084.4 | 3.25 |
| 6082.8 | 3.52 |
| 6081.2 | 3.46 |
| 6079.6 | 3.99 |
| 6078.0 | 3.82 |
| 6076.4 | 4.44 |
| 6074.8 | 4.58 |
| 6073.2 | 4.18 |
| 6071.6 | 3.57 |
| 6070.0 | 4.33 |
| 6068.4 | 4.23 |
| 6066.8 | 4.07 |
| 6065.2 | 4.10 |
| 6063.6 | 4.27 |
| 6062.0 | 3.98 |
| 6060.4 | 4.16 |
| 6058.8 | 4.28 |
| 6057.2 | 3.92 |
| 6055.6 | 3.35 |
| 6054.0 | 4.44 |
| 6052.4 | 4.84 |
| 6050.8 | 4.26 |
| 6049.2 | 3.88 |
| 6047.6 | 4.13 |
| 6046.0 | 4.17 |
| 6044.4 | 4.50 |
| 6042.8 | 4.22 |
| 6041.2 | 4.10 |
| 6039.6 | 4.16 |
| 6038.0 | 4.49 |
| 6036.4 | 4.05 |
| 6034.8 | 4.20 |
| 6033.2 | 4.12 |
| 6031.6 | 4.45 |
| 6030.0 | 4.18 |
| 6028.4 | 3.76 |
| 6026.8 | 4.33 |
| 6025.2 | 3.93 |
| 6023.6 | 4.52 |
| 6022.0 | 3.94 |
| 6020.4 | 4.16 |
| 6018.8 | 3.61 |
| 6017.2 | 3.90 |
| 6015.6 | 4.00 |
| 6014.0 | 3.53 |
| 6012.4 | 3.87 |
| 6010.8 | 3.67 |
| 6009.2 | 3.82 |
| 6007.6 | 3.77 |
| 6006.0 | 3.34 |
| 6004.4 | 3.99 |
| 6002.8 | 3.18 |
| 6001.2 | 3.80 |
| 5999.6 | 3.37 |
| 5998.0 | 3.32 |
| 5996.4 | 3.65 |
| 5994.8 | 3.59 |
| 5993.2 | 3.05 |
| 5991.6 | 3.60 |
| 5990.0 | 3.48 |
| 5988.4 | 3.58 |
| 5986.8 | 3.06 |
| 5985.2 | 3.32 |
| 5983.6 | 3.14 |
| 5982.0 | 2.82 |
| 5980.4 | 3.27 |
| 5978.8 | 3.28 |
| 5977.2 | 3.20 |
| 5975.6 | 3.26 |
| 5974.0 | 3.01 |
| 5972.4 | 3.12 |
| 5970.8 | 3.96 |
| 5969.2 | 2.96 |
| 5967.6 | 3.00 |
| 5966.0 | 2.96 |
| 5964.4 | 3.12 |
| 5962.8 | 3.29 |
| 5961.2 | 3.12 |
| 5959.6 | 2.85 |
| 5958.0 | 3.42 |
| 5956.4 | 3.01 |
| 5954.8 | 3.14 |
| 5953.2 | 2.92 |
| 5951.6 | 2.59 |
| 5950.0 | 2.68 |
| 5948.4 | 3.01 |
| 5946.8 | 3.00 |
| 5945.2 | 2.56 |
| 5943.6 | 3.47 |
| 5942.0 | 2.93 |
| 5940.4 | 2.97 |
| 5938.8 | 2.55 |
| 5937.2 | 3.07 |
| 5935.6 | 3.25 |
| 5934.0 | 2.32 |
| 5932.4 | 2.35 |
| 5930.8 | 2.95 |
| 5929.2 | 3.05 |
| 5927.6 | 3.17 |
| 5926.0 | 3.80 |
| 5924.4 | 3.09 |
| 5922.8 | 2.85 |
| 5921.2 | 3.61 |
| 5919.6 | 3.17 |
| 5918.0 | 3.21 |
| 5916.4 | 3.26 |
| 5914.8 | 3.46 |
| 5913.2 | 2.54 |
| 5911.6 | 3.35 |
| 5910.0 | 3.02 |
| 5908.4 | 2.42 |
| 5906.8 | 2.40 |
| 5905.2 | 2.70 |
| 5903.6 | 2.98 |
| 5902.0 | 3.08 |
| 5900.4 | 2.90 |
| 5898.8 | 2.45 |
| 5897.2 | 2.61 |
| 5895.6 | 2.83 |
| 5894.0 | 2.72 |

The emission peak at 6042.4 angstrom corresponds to Mg II 2798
